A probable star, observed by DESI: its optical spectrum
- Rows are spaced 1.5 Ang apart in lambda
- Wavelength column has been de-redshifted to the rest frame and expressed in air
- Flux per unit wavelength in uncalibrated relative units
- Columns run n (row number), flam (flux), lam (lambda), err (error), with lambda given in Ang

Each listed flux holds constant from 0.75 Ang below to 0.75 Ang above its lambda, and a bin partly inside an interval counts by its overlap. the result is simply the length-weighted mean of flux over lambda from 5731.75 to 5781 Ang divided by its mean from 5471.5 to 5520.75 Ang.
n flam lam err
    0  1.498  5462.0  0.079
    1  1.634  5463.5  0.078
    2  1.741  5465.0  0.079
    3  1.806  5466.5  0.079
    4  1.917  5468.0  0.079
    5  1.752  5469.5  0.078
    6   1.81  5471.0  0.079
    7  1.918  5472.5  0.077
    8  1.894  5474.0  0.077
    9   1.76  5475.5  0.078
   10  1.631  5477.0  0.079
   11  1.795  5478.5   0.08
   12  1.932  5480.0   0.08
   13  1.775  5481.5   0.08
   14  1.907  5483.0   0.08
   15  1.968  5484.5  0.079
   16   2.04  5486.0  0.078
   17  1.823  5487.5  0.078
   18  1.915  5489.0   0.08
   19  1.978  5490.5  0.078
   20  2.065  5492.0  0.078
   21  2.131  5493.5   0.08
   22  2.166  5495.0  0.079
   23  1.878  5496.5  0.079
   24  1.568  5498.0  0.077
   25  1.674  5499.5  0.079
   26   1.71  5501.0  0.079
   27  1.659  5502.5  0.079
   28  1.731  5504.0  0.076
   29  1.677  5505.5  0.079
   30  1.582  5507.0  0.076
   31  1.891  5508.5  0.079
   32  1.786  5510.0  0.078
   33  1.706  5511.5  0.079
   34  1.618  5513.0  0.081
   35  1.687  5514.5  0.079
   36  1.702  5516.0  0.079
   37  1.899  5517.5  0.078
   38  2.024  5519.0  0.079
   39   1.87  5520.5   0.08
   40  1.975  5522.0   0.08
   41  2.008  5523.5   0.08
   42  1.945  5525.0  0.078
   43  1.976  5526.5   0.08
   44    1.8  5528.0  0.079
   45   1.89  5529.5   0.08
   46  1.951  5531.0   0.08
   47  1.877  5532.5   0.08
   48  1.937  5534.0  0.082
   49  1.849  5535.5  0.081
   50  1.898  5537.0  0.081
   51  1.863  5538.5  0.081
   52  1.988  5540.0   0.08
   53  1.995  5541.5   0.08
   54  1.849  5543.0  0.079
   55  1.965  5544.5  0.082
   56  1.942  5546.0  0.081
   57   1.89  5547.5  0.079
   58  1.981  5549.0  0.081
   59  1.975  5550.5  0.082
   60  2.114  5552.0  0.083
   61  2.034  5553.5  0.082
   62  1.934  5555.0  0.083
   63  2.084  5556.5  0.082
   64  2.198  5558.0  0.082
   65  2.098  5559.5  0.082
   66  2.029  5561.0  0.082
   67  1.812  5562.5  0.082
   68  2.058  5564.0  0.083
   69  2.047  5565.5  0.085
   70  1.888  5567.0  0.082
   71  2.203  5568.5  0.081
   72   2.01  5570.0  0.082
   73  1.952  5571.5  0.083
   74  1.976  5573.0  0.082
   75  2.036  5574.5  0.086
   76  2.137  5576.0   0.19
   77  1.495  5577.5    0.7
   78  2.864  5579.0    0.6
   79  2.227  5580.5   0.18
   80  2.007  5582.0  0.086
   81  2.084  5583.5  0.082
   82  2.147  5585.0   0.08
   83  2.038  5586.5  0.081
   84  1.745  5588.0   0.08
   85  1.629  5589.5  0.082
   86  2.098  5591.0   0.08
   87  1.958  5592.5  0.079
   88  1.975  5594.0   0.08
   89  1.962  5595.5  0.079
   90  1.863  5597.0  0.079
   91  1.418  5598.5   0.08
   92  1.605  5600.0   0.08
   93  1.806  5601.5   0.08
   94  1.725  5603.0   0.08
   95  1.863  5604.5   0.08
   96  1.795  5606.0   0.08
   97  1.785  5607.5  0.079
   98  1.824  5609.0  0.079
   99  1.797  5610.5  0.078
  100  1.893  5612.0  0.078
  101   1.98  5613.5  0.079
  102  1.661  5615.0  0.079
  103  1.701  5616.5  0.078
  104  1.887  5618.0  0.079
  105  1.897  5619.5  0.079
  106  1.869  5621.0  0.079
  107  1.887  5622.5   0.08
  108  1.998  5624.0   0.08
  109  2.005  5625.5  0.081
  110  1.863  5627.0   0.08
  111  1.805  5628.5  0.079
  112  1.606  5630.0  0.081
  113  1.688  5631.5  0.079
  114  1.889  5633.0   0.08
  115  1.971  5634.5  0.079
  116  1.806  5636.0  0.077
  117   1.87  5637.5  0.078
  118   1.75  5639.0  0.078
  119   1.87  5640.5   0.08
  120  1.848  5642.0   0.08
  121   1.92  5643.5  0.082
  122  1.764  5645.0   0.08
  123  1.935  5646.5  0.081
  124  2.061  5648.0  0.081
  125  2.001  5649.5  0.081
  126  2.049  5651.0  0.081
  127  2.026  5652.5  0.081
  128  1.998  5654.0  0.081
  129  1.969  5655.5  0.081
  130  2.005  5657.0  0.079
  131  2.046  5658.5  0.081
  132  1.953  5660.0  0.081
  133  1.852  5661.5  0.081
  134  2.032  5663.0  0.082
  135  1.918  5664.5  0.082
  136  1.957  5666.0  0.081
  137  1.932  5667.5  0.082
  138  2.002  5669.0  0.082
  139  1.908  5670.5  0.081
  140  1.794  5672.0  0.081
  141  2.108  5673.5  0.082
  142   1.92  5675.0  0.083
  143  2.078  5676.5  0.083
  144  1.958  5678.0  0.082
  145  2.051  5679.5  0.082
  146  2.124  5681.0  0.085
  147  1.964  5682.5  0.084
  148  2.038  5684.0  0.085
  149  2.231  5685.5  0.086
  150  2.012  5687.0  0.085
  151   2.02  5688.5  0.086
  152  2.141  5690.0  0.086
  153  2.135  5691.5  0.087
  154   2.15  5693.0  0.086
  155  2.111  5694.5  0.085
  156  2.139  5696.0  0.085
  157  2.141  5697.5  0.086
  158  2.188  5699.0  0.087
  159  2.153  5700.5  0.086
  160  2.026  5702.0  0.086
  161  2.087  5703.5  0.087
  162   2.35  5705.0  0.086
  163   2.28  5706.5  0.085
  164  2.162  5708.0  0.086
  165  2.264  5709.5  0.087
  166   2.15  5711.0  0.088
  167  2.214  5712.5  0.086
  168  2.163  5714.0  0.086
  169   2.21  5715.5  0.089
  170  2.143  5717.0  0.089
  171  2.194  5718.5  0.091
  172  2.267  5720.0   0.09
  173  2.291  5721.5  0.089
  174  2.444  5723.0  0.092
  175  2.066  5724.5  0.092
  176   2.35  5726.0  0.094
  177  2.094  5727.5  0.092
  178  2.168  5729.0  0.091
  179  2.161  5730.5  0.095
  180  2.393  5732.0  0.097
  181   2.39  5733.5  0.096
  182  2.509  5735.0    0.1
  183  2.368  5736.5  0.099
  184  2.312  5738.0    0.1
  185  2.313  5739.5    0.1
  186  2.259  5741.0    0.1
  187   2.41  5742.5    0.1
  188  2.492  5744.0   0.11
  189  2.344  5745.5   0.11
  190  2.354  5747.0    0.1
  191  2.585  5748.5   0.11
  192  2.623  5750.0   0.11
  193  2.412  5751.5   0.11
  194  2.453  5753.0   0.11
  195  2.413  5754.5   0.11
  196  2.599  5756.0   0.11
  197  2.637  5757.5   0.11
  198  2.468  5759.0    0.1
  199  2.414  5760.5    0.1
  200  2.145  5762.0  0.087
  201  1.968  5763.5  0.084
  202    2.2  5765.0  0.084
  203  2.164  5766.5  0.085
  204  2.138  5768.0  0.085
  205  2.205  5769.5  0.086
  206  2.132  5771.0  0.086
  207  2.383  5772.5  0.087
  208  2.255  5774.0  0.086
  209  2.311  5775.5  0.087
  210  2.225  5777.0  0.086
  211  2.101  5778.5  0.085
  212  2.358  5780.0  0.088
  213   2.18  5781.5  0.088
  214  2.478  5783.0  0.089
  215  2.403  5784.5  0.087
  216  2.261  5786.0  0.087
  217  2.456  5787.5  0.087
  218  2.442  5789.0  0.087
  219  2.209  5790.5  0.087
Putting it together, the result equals 1.28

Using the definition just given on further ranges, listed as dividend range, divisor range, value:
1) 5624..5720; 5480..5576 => 1.05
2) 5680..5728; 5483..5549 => 1.16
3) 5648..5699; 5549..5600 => 1.01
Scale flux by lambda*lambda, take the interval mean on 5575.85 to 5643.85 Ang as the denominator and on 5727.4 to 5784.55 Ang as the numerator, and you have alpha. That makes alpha 1.31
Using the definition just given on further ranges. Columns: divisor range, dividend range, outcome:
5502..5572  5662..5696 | 1.12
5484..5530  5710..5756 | 1.36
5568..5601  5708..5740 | 1.20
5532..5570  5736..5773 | 1.27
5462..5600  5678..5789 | 1.27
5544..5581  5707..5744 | 1.18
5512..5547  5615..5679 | 1.05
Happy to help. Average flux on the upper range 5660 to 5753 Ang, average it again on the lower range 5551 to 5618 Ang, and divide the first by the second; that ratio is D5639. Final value 1.12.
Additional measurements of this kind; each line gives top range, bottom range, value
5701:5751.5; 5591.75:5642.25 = 1.25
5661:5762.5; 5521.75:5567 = 1.12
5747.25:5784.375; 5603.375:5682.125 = 1.22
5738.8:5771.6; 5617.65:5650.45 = 1.26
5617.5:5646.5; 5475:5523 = 1.01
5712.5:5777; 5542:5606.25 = 1.18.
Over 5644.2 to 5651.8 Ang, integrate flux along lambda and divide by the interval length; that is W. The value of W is 1.96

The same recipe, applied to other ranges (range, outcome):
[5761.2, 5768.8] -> 2.13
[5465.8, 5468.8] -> 1.86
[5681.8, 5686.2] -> 2.08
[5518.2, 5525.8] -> 1.96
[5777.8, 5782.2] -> 2.21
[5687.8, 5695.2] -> 2.11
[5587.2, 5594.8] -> 1.88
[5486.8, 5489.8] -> 1.87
